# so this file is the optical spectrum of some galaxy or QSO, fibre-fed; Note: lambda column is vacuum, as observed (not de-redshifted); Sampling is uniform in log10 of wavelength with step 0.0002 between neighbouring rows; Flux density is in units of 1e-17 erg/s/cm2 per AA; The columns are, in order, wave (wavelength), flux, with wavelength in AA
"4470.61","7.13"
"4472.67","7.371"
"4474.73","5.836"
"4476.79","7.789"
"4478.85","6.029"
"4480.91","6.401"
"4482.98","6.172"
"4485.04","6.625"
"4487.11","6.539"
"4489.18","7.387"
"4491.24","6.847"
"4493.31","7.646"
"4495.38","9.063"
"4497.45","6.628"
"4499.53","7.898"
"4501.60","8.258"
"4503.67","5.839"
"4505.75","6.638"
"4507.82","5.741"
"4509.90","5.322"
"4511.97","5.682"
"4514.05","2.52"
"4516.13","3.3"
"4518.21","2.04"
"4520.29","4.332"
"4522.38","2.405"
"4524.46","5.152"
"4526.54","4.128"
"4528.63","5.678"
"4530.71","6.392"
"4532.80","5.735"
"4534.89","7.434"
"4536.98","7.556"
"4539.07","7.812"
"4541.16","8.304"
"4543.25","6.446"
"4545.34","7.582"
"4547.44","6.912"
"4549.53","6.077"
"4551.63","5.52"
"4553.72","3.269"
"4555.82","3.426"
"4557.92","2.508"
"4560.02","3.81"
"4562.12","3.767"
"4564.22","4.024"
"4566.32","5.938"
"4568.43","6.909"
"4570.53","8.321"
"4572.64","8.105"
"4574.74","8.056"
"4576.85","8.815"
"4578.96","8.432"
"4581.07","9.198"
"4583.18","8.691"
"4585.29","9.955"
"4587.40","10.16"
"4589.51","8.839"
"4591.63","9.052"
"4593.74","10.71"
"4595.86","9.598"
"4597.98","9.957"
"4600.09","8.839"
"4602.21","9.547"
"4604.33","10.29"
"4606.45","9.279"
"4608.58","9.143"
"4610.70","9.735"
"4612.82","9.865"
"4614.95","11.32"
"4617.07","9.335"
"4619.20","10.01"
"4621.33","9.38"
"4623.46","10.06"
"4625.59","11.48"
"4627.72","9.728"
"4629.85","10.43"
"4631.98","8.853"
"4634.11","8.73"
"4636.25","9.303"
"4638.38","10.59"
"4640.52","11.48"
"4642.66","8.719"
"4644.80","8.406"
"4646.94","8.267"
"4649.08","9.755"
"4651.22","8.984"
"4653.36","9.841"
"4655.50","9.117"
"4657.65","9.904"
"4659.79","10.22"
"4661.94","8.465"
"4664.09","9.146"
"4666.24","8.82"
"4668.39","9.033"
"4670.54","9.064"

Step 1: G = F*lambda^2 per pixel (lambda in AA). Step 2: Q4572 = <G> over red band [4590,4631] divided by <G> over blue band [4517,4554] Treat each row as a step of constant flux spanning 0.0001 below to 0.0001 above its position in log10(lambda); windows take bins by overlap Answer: 1.8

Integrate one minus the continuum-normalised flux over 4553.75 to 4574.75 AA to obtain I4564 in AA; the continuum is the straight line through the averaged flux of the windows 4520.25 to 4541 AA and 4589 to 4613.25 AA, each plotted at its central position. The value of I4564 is 6.7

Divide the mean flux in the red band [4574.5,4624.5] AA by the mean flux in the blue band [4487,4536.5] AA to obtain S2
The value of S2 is 1.65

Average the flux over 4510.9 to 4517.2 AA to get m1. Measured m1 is 3.84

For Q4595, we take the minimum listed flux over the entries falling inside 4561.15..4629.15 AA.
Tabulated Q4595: 3.767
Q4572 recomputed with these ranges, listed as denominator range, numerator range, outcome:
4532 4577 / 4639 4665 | 1.59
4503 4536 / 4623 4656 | 2.07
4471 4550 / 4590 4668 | 1.63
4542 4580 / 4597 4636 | 1.66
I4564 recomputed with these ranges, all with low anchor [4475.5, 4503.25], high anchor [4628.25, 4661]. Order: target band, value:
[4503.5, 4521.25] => 6.95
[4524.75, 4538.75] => 2.89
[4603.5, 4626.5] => -2.34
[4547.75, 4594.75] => 8.13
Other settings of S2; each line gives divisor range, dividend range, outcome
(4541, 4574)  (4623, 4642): 1.78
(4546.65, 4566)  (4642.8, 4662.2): 2.10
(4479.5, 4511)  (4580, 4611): 1.39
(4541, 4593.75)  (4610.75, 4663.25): 1.39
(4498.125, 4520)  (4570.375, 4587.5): 1.66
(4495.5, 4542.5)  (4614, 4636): 1.72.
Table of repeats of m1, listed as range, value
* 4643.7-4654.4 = 9.05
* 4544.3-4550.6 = 6.85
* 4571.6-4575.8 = 8.09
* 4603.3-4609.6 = 9.56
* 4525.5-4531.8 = 5.4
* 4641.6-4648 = 8.46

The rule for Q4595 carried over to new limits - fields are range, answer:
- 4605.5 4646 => 8.406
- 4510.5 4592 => 2.04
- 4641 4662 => 8.267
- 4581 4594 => 8.691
